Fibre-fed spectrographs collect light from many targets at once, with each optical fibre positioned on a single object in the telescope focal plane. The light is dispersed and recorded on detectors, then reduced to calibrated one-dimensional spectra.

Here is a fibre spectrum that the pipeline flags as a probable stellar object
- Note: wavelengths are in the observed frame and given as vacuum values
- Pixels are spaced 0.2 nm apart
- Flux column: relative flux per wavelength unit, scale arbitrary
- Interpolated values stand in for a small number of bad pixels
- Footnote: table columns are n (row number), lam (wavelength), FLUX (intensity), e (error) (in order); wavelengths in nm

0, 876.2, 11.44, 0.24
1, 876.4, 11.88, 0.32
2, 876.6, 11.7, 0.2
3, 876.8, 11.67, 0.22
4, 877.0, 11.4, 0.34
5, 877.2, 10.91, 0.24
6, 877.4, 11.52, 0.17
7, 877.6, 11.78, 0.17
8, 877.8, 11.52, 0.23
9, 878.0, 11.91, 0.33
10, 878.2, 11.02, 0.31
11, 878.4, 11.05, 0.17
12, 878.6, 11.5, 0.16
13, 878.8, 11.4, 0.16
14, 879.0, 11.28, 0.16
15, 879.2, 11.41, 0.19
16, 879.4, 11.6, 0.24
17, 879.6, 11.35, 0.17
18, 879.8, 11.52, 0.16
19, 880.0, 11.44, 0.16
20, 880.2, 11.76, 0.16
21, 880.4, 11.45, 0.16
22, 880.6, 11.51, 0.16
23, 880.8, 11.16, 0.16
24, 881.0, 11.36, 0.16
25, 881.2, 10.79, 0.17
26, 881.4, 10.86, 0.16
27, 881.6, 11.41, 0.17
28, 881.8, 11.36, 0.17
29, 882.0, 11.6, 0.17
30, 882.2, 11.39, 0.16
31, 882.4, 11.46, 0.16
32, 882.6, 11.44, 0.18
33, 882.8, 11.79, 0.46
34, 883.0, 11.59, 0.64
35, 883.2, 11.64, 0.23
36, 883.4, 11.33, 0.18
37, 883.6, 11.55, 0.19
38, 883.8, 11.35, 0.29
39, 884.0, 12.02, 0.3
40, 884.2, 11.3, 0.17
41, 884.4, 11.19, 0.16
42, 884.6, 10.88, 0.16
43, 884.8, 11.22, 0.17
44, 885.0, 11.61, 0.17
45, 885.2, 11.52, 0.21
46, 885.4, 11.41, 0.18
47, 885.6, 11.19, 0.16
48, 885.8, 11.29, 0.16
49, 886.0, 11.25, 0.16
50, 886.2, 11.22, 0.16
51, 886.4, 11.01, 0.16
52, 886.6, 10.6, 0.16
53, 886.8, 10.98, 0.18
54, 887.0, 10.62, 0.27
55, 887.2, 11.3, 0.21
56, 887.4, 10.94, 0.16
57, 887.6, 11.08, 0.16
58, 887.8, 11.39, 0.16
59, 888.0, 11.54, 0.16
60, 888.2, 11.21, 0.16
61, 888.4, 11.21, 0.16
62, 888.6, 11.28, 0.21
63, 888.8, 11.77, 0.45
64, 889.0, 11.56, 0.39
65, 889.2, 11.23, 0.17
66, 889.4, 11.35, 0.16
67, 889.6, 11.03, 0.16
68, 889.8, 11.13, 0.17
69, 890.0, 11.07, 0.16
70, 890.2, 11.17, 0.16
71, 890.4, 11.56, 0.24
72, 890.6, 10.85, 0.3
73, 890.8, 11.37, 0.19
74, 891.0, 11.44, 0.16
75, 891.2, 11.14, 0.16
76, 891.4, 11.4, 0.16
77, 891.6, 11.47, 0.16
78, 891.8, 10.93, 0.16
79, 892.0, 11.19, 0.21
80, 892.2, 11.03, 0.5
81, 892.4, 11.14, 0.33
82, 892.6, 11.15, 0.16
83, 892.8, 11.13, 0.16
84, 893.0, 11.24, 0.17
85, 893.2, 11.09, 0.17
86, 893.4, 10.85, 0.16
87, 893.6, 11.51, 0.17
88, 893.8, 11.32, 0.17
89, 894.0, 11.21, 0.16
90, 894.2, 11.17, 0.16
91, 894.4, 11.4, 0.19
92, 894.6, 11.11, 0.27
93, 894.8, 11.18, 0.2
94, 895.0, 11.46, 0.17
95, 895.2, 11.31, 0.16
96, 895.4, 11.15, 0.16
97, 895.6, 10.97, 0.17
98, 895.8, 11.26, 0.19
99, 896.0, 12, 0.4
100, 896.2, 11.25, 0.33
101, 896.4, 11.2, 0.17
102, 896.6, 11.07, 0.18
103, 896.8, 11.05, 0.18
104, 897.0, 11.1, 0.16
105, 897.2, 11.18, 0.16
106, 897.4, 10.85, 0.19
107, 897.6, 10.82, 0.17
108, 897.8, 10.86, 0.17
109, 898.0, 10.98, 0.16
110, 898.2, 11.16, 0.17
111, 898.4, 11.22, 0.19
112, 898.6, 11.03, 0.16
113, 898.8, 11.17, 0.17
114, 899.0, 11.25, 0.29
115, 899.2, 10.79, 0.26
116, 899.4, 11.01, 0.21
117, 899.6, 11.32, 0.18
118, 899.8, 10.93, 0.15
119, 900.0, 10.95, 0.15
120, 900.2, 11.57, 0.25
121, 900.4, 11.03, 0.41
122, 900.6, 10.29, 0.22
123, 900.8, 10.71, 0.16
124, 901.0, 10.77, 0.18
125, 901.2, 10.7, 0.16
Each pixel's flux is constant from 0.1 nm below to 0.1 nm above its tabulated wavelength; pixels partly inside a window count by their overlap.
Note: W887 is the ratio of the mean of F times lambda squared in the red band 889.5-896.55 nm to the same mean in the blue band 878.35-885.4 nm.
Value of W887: 1.01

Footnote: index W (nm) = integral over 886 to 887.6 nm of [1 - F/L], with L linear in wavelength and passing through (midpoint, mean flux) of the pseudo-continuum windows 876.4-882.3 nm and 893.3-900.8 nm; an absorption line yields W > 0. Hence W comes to 0.044 nm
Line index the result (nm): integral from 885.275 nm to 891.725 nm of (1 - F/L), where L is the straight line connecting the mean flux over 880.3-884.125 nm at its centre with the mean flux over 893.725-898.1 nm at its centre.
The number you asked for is 0.05 nm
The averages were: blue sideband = 11.4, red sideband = 11.2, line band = 11.2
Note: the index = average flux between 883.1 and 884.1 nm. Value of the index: 11.6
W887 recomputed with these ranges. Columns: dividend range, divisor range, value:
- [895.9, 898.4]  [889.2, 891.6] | 1.01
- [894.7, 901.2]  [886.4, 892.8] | 1.01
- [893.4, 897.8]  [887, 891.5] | 1.01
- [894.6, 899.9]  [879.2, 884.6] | 1.01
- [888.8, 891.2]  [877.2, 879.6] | 1.01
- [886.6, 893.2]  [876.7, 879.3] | 1.01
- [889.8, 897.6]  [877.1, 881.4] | 1.02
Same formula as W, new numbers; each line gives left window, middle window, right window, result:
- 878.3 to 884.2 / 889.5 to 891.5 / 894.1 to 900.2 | 0.01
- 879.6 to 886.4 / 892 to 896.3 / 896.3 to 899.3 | -0.04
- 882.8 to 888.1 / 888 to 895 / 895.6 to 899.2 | -0.02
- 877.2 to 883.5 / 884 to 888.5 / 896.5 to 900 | 0.04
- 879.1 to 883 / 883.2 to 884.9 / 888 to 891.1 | 0.00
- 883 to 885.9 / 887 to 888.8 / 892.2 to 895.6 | 0.01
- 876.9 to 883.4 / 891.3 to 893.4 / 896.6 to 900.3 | 0.00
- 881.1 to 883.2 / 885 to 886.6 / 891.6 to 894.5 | 0.01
